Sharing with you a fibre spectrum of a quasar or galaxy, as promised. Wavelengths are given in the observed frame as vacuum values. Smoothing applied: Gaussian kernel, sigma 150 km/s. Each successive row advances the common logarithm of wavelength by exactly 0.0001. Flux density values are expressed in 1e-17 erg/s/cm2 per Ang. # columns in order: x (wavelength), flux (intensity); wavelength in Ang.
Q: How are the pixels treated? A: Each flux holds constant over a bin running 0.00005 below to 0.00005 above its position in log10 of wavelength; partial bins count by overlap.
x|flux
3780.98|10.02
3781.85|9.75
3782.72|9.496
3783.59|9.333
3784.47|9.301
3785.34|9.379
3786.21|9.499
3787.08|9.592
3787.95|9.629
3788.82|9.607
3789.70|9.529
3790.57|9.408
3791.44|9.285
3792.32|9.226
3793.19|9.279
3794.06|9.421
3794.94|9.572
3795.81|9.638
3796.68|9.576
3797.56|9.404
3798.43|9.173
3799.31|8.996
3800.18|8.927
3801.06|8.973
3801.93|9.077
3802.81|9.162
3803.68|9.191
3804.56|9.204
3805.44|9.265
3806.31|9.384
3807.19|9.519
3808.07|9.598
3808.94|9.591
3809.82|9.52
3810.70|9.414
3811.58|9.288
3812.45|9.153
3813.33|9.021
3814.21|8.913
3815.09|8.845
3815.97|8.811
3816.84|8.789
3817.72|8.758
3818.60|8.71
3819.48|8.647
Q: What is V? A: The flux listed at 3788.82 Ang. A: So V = 9.607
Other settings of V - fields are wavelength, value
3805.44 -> 9.265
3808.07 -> 9.598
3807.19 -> 9.519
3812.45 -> 9.153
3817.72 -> 8.758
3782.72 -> 9.496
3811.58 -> 9.288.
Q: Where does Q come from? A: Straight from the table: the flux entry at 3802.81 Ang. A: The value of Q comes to 9.162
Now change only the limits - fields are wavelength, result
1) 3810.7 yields 9.414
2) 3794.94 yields 9.572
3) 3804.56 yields 9.204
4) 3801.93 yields 9.077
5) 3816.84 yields 8.789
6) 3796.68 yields 9.576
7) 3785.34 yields 9.379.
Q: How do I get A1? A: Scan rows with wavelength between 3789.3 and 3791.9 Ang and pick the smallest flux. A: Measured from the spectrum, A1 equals 9.285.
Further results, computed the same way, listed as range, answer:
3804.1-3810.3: 9.204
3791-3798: 9.226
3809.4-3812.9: 9.153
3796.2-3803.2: 8.927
